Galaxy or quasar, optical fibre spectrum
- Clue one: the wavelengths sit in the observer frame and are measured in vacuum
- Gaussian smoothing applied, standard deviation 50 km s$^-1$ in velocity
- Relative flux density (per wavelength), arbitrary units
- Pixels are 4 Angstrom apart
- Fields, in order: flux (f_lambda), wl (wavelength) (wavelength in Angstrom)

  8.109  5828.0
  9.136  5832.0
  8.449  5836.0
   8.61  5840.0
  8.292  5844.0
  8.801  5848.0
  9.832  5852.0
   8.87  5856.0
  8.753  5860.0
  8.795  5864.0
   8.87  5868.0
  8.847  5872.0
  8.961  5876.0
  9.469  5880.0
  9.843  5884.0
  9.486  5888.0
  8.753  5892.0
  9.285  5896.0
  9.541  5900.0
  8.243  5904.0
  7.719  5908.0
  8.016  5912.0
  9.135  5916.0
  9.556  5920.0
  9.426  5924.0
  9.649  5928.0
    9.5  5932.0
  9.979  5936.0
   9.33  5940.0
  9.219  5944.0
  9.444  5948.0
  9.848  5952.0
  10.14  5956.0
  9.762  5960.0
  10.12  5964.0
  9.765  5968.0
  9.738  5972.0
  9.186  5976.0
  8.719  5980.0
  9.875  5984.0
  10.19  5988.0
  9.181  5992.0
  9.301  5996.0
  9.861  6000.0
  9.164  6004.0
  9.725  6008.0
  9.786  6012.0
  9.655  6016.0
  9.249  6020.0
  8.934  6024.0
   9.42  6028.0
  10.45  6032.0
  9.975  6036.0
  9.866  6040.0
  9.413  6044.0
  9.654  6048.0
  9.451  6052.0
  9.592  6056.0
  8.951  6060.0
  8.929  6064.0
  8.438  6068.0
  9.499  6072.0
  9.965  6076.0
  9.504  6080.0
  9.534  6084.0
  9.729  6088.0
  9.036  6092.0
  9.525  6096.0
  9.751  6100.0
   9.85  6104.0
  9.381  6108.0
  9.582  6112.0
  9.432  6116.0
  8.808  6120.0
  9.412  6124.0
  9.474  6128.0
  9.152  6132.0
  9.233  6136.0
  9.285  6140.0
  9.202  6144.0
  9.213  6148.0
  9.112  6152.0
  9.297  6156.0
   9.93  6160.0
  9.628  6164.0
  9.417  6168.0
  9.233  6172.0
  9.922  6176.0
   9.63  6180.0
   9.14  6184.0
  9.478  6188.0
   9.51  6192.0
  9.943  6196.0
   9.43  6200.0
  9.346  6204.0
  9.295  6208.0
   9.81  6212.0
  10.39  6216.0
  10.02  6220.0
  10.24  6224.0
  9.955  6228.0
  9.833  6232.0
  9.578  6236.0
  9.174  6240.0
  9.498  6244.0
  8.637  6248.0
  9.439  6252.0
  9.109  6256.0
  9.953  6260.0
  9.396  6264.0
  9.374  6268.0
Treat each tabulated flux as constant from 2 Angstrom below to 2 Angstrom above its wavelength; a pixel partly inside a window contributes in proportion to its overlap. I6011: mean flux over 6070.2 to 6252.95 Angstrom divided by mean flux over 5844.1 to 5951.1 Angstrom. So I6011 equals 1.04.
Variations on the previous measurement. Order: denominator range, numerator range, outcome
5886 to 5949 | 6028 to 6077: 1.04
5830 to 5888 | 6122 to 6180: 1.05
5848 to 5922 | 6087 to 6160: 1.04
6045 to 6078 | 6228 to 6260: 1.01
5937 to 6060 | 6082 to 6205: 0.98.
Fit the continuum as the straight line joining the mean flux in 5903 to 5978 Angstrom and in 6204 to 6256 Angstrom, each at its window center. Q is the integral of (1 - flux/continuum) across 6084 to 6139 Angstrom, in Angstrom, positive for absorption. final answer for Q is 0.6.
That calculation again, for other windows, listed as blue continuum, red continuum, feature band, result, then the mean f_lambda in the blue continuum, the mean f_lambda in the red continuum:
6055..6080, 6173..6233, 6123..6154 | 0.8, 9.24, 9.72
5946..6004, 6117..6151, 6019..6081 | -0.1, 9.64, 9.23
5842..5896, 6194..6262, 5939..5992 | -2.4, 9.05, 9.63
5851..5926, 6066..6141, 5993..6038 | -1.7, 9.01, 9.4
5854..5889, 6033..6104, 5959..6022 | -1.7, 9.09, 9.48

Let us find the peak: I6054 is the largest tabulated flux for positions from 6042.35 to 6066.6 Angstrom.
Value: 9.654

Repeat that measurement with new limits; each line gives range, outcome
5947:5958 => 10.14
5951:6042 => 10.45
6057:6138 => 9.965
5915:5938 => 9.979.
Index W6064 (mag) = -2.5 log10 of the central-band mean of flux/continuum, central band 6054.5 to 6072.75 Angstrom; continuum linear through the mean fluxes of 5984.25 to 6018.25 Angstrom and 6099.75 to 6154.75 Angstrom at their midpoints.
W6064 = 0.05 mag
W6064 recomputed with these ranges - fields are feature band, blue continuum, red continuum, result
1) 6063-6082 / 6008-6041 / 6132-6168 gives 0.030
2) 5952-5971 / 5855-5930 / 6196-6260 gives -0.090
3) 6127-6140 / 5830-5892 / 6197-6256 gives 0.021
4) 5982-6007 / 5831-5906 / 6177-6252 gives -0.045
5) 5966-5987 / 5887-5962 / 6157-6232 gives -0.017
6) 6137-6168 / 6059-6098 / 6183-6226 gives 0.019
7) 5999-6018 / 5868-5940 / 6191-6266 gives -0.039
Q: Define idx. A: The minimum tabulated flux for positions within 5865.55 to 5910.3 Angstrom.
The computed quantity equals 7.719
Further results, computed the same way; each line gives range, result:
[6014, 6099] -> 8.438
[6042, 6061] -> 8.951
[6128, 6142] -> 9.152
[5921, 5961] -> 9.219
